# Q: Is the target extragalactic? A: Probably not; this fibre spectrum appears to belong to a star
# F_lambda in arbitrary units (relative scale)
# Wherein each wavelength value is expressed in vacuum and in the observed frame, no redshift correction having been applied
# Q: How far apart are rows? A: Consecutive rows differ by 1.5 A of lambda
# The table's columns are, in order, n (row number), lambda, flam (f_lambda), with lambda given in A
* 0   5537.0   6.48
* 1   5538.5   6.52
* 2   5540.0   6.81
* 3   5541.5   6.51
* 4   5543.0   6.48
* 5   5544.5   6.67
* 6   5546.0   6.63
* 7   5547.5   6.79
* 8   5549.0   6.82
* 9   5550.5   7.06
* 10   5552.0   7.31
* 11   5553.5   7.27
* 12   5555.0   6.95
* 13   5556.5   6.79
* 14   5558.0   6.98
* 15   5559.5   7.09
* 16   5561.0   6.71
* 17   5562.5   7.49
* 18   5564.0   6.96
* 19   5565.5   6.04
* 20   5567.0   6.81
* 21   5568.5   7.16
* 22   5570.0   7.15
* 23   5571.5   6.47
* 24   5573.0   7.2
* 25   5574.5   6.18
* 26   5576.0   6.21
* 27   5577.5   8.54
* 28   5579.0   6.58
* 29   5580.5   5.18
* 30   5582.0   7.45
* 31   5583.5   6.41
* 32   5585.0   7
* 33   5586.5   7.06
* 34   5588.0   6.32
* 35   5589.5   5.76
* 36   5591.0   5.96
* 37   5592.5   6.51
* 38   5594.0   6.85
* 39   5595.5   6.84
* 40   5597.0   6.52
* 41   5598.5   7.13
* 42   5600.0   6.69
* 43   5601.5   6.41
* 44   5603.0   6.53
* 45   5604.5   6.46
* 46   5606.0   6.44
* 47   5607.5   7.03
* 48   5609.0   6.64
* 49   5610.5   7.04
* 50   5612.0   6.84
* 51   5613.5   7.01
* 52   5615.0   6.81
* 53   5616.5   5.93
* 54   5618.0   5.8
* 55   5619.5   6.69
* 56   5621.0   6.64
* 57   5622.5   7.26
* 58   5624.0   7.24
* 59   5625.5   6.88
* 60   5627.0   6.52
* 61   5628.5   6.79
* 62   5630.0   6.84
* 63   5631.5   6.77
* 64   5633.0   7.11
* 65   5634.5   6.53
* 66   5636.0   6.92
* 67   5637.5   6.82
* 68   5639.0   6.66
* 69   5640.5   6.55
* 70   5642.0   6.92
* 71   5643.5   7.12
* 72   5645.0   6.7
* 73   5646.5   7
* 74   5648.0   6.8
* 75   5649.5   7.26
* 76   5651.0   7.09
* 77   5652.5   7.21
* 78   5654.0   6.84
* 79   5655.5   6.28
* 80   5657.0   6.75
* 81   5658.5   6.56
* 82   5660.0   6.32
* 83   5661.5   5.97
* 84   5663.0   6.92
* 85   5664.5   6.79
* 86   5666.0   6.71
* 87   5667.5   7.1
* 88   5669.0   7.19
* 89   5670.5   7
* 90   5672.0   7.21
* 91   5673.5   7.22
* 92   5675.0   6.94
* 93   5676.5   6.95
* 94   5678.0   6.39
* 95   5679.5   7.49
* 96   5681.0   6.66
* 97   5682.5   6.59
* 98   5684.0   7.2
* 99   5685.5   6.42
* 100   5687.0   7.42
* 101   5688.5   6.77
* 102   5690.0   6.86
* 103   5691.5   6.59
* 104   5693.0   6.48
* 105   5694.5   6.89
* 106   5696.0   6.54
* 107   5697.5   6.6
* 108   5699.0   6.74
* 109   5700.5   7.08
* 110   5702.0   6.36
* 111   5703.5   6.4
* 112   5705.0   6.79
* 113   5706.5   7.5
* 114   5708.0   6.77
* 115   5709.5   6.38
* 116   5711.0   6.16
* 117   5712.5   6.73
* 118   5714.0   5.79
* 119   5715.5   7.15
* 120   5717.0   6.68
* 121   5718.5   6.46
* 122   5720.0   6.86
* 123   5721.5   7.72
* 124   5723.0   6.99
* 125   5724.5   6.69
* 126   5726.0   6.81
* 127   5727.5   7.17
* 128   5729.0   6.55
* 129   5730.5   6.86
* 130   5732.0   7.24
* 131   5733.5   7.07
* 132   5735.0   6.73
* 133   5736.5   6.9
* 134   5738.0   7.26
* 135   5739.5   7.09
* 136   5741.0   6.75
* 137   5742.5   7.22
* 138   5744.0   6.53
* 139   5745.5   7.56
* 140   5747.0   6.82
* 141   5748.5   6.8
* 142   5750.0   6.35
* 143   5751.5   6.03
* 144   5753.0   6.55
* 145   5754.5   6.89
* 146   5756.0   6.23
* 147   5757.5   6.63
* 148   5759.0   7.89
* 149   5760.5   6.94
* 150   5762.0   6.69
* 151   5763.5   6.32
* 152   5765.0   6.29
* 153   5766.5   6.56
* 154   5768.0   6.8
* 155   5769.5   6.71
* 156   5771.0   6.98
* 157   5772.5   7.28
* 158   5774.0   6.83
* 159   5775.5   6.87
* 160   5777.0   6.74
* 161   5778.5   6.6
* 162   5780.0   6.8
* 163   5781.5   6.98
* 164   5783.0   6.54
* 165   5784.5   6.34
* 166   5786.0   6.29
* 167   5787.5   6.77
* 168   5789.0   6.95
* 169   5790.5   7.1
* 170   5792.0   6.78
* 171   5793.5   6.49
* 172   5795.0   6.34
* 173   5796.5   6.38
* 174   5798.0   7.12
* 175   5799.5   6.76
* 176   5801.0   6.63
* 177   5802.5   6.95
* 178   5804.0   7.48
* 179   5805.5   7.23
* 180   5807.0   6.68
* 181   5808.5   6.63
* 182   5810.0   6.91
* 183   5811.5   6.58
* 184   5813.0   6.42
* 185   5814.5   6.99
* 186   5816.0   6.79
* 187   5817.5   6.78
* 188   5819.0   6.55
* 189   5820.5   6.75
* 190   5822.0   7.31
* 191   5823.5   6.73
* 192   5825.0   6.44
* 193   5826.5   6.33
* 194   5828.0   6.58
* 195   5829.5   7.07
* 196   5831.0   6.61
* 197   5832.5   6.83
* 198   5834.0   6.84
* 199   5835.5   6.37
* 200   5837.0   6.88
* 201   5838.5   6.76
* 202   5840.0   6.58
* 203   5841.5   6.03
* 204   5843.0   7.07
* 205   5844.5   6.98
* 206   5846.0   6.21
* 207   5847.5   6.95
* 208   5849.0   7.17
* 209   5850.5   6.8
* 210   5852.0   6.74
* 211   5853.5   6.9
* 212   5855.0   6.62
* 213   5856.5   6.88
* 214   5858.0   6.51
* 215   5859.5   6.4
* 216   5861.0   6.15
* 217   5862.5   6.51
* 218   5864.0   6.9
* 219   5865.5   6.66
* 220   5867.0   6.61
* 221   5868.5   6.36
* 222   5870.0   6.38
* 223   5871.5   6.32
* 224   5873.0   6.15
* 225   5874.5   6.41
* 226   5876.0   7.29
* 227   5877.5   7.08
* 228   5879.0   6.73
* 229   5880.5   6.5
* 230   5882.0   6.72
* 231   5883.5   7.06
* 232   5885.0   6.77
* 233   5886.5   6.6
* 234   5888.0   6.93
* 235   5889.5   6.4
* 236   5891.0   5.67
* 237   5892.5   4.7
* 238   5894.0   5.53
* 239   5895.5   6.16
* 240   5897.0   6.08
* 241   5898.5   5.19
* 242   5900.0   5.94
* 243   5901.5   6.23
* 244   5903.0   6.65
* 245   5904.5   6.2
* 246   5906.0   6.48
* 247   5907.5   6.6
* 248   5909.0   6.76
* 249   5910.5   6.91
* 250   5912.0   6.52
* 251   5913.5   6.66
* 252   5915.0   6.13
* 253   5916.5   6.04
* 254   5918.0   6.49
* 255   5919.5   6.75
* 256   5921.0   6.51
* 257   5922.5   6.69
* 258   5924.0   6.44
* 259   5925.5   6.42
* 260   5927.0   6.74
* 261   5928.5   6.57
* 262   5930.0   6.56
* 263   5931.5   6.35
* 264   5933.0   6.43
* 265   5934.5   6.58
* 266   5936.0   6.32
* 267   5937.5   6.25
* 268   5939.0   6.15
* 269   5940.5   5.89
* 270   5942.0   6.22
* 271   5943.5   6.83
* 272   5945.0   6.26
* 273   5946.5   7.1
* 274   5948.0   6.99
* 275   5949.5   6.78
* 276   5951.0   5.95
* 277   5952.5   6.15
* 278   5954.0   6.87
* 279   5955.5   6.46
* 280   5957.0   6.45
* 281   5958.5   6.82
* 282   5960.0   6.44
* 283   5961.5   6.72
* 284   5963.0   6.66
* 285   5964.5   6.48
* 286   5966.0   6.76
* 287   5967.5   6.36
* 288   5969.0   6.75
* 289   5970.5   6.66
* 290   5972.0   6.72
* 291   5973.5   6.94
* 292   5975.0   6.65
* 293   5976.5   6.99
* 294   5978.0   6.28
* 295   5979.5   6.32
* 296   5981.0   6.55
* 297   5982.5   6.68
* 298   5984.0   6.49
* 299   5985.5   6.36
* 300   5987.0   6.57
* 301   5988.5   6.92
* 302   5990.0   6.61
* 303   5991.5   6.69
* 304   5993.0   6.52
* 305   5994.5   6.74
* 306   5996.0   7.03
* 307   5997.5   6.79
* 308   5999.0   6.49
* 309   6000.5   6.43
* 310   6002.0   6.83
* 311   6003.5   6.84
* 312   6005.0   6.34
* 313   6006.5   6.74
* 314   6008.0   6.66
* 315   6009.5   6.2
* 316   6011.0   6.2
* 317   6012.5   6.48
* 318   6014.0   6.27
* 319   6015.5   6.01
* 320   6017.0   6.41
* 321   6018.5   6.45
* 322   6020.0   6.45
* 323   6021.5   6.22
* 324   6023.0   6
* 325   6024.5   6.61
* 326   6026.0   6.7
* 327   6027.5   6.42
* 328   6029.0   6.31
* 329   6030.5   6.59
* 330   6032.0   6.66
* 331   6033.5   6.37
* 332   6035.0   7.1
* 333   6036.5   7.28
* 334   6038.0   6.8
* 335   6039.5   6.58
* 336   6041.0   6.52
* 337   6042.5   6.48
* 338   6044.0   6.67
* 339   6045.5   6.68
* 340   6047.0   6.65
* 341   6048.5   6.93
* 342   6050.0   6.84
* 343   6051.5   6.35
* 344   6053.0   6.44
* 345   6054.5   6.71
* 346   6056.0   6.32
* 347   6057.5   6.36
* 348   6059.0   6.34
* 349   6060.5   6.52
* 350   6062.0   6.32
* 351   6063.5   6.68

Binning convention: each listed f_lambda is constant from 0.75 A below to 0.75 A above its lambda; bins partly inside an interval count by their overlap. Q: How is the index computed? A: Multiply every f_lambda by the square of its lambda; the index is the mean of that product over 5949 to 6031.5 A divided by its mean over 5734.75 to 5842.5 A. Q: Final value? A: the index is 1.04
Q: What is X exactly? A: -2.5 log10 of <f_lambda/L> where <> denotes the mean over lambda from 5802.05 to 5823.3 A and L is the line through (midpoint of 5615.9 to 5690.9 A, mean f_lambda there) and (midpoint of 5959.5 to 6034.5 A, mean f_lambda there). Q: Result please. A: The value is -0.03 mag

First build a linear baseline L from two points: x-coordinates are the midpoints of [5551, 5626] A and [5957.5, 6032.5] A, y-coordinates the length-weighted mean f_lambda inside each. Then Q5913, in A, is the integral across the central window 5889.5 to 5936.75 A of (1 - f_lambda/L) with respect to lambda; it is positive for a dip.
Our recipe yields 2.1 A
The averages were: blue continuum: 6.75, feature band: 6.3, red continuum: 6.56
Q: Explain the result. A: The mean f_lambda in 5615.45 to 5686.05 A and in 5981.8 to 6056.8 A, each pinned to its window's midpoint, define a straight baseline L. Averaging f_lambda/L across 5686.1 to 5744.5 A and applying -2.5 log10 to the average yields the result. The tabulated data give -0.008 mag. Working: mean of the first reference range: 6.8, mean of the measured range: 6.81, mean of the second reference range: 6.57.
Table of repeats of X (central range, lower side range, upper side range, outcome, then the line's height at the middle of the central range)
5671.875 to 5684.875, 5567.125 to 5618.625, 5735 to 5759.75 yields -0.030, 6.76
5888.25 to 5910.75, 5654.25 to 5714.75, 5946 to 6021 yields 0.089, 6.62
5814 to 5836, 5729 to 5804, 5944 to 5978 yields 0.001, 6.74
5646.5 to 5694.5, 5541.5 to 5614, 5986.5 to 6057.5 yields -0.020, 6.72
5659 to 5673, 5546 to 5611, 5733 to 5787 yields -0.006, 6.77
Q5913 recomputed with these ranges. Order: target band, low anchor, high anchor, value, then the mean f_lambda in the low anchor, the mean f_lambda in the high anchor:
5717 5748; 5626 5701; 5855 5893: -1.07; 6.82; 6.52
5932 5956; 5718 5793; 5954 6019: 0.62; 6.82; 6.58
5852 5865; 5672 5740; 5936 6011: 0.12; 6.82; 6.57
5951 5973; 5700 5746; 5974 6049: 0.14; 6.84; 6.57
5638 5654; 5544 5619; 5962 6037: -0.53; 6.73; 6.57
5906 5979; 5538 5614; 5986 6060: 0.61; 6.75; 6.56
